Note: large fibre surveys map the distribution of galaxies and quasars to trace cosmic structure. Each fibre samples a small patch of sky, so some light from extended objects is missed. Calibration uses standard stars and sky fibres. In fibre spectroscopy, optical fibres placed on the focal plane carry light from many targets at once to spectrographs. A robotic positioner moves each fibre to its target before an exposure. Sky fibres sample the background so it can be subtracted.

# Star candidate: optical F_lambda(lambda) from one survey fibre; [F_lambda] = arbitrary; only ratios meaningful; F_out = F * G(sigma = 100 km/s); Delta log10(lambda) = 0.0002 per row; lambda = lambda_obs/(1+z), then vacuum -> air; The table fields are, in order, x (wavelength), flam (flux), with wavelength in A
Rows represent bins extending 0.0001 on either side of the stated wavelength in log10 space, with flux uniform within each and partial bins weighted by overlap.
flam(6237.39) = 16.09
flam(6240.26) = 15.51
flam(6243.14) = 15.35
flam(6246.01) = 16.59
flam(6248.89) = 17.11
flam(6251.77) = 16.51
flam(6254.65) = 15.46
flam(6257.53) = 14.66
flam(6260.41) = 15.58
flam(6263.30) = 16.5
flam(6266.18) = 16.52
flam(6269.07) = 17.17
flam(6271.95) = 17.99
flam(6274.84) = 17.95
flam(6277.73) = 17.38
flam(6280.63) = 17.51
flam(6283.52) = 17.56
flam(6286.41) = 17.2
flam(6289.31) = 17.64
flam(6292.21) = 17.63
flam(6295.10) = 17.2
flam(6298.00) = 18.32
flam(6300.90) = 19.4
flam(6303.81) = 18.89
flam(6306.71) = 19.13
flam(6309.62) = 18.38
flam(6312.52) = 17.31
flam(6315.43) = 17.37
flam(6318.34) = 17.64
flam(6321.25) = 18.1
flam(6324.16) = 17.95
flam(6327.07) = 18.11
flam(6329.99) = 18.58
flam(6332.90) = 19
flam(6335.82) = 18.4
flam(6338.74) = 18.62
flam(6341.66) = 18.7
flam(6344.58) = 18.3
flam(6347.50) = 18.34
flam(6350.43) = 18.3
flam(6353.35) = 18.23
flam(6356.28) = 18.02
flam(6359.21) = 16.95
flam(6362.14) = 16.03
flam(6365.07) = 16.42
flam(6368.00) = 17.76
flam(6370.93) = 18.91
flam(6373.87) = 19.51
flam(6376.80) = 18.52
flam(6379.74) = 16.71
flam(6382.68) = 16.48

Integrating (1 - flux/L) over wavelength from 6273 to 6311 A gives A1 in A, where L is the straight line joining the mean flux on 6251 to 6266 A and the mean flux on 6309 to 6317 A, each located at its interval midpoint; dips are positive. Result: -2.5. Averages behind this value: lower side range 15.8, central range 18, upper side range 17.6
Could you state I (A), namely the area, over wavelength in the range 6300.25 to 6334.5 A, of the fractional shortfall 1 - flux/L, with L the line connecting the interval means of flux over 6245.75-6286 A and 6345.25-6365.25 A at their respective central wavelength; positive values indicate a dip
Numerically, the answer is -2.13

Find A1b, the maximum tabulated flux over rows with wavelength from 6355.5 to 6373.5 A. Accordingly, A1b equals 18.91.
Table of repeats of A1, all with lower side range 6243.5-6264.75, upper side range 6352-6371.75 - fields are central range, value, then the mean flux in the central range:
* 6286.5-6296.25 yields -0.6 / 17.5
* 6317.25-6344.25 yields -2.1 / 18.4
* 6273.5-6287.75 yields -1.0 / 17.5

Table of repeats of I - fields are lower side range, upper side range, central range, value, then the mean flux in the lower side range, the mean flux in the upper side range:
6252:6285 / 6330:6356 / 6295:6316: -0.9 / 16.7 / 18.5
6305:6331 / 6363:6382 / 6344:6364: 0.3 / 18.1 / 17.9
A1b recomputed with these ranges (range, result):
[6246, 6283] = 17.99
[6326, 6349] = 19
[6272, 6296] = 17.95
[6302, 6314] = 19.13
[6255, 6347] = 19.4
